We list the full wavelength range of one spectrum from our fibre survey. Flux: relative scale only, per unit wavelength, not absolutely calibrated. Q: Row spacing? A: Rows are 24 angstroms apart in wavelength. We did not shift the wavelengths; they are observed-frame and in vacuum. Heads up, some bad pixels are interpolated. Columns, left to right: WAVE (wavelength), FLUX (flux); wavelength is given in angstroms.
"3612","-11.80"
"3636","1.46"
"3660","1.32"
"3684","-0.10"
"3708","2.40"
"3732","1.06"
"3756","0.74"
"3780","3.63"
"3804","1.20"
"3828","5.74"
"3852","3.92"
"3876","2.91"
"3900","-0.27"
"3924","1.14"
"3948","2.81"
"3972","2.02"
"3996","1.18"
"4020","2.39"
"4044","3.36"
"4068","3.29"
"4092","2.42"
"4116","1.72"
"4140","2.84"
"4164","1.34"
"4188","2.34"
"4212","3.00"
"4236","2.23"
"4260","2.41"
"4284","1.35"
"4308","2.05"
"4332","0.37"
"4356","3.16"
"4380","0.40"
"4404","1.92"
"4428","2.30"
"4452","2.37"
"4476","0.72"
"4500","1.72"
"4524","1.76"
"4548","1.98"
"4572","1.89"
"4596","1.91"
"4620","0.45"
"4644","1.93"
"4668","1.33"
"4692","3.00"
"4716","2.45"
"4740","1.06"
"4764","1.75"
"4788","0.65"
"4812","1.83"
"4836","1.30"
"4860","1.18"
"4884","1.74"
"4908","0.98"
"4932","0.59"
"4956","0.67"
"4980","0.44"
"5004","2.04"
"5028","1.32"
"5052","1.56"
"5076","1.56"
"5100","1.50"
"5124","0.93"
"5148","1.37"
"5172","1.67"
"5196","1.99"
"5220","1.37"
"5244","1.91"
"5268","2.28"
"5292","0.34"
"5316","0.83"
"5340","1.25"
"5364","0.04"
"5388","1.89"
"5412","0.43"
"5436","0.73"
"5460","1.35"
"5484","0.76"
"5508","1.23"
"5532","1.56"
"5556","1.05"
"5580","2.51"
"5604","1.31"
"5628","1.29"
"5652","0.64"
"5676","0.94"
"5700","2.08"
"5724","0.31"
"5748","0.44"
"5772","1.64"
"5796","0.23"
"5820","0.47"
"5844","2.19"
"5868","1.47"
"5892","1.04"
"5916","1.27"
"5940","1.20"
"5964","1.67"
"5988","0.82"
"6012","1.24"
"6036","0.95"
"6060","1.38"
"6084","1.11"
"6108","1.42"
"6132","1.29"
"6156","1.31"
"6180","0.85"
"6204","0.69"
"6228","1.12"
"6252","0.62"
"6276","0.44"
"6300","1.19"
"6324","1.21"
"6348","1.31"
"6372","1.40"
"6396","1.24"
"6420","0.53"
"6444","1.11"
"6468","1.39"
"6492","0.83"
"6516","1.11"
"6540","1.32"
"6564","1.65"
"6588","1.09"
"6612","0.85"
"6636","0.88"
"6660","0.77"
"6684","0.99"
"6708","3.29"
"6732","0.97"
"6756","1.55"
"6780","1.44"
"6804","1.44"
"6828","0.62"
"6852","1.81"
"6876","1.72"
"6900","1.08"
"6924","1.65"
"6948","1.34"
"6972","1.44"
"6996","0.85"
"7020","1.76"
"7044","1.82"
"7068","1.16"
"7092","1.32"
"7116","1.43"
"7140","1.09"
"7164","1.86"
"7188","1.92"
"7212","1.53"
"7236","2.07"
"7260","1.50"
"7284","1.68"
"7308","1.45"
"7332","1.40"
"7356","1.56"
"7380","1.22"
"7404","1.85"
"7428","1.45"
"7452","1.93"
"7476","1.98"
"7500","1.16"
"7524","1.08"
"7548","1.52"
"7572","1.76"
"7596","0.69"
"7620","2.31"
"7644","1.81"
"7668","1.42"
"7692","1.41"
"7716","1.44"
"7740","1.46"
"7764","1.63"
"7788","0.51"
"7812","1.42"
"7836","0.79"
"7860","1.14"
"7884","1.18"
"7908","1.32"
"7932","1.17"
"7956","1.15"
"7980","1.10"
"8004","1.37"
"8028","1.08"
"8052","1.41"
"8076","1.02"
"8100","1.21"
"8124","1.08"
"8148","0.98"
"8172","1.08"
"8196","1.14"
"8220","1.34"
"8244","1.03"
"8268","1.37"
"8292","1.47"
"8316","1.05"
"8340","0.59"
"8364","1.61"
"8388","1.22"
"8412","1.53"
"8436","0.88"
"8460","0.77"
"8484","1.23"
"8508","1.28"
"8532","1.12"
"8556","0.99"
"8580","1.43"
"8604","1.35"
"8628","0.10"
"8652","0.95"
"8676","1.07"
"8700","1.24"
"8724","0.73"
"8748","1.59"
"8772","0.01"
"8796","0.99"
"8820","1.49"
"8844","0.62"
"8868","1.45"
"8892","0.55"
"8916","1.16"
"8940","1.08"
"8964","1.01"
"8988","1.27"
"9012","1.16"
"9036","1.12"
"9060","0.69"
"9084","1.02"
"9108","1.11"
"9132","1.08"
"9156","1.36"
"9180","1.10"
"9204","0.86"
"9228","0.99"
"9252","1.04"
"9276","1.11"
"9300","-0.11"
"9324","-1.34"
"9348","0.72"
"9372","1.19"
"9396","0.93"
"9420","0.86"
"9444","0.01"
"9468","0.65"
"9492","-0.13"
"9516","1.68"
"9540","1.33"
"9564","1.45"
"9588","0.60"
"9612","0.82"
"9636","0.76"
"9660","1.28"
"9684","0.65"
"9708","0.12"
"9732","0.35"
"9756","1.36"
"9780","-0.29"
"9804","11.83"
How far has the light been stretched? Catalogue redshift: 0.80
